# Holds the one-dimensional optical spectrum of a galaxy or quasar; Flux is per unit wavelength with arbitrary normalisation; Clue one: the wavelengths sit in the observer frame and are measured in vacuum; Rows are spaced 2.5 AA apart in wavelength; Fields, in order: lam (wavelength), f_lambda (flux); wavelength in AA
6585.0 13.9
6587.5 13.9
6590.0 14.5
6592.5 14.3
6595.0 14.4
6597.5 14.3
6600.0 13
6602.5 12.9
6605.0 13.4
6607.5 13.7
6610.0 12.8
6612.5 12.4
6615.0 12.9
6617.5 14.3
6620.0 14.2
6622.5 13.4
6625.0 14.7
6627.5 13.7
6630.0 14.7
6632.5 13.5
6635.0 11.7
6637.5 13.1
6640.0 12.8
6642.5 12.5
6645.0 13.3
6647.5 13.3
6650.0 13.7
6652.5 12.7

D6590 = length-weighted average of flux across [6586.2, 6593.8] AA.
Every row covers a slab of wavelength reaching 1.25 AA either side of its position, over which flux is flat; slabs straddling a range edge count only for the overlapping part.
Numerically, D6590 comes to 14.2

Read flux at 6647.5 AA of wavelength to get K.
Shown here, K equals 13.3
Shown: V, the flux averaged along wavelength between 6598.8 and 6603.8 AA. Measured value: 13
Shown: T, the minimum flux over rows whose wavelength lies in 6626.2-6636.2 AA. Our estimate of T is 11.7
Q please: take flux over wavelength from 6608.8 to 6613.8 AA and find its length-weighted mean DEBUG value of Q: 12.6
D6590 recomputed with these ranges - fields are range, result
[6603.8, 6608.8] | 13.5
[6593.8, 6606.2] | 13.6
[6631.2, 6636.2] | 12.6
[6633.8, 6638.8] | 12.4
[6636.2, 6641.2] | 12.9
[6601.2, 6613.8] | 13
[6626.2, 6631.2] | 14.2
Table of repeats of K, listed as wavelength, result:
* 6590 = 14.5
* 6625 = 14.7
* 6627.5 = 13.7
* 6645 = 13.3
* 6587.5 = 13.9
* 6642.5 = 12.5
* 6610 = 12.8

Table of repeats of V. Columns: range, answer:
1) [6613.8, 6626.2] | 13.9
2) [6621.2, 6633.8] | 14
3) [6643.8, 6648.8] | 13.3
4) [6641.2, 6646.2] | 12.9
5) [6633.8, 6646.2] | 12.7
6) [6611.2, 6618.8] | 13.2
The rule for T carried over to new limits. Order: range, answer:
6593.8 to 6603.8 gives 12.9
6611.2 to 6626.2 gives 12.4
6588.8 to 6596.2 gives 14.3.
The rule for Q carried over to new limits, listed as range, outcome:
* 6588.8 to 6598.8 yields 14.4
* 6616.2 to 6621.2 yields 14.2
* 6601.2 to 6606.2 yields 13.1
